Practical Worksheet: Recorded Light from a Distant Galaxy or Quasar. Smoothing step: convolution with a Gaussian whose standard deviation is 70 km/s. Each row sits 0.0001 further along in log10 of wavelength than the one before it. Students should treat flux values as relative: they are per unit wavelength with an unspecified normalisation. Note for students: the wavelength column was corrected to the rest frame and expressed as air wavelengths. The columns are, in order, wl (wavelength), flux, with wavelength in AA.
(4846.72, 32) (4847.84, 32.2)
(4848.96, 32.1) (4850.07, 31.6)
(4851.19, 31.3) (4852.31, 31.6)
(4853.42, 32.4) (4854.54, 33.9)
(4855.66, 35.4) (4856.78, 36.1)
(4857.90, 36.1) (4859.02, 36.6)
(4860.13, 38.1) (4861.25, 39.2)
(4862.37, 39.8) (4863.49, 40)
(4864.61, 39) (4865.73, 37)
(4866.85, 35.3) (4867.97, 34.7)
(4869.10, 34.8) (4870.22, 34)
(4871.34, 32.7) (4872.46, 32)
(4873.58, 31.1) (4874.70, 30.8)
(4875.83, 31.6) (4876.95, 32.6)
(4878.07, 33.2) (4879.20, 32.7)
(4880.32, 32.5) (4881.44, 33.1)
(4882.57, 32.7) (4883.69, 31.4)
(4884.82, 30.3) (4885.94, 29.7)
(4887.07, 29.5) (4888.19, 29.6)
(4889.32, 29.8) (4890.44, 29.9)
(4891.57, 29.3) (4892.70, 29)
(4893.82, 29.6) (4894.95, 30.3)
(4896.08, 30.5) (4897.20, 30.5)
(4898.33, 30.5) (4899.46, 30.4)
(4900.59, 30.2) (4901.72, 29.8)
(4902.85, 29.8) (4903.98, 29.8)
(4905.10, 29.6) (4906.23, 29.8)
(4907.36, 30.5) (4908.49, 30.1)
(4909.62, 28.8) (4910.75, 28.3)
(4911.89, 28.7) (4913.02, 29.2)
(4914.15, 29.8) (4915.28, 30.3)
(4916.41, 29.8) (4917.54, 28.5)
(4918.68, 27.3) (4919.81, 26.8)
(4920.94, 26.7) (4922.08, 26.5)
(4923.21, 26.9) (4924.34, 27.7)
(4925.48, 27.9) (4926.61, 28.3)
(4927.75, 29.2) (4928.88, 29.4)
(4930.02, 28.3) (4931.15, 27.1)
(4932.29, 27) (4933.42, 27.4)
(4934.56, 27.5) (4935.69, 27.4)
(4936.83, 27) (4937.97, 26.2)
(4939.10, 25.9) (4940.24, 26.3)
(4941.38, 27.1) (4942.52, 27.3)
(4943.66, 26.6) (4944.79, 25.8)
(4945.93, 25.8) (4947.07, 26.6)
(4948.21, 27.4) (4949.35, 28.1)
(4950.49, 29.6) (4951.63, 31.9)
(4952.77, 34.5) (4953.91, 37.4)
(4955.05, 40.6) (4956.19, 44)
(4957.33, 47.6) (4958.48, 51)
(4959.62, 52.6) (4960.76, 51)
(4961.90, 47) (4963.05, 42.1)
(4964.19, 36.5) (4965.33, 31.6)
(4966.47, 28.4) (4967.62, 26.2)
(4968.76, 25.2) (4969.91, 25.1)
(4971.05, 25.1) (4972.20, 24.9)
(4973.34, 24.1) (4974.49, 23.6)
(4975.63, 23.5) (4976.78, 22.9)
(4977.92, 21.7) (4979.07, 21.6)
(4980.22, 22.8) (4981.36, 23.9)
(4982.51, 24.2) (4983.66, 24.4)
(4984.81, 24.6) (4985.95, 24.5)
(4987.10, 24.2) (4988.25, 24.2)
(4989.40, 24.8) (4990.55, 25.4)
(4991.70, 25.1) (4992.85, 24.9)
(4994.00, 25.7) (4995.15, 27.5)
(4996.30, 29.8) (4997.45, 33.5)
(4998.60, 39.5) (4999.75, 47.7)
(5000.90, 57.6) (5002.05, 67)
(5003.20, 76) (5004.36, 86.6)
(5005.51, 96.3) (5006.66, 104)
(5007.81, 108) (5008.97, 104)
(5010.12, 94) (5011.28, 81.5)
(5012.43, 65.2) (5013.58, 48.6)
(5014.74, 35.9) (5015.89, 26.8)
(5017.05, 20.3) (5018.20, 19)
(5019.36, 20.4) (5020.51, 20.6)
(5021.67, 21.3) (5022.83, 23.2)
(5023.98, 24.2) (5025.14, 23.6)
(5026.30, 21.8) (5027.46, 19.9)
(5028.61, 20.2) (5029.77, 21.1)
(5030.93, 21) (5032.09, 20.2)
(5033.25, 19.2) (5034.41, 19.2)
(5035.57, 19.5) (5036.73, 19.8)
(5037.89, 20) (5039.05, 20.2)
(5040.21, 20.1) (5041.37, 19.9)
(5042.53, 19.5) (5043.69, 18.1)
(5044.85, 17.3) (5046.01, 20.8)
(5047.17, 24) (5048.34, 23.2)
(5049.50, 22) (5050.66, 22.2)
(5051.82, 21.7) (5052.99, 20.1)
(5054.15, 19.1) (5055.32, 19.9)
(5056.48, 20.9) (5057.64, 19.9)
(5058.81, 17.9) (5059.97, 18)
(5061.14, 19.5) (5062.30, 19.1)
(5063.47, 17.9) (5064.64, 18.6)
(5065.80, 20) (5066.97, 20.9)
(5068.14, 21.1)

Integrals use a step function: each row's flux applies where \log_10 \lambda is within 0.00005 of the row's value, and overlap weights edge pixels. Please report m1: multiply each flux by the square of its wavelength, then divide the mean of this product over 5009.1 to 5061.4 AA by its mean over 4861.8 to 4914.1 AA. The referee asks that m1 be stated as 0.88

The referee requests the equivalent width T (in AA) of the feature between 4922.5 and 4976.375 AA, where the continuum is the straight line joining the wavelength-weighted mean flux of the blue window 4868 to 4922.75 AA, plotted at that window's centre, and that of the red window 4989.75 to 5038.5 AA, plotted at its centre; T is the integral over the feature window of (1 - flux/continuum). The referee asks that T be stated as 6.4 AA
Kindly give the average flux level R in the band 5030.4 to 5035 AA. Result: 19.9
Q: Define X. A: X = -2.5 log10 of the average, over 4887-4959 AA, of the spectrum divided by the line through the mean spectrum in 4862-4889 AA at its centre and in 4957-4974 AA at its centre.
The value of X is 0.16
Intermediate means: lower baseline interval 33.2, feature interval 29.8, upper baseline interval 35.6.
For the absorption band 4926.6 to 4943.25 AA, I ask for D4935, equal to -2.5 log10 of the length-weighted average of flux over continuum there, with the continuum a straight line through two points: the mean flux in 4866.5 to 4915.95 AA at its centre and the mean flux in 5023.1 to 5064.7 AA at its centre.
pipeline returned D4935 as 0.02 mag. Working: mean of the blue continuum 30.9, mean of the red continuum 20.3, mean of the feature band 27.4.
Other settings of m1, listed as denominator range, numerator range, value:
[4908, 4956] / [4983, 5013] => 1.88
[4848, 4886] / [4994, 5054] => 1.15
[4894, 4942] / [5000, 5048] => 1.42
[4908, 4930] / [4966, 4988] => 0.87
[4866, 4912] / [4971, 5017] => 1.46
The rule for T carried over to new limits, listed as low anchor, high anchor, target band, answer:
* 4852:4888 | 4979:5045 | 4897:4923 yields 4.1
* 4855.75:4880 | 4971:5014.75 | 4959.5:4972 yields 2.2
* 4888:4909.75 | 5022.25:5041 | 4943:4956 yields -2.2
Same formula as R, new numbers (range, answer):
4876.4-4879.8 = 32.8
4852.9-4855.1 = 33.1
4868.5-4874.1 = 32.9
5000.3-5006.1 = 76.7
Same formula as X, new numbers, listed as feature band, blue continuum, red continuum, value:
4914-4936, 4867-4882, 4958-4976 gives 0.188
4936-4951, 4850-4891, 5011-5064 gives 0.087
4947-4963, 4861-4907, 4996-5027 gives 0.091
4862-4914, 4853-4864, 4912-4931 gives 0.042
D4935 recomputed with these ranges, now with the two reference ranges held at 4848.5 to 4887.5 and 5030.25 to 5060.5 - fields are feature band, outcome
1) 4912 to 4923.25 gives 0.07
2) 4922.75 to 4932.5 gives 0.05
